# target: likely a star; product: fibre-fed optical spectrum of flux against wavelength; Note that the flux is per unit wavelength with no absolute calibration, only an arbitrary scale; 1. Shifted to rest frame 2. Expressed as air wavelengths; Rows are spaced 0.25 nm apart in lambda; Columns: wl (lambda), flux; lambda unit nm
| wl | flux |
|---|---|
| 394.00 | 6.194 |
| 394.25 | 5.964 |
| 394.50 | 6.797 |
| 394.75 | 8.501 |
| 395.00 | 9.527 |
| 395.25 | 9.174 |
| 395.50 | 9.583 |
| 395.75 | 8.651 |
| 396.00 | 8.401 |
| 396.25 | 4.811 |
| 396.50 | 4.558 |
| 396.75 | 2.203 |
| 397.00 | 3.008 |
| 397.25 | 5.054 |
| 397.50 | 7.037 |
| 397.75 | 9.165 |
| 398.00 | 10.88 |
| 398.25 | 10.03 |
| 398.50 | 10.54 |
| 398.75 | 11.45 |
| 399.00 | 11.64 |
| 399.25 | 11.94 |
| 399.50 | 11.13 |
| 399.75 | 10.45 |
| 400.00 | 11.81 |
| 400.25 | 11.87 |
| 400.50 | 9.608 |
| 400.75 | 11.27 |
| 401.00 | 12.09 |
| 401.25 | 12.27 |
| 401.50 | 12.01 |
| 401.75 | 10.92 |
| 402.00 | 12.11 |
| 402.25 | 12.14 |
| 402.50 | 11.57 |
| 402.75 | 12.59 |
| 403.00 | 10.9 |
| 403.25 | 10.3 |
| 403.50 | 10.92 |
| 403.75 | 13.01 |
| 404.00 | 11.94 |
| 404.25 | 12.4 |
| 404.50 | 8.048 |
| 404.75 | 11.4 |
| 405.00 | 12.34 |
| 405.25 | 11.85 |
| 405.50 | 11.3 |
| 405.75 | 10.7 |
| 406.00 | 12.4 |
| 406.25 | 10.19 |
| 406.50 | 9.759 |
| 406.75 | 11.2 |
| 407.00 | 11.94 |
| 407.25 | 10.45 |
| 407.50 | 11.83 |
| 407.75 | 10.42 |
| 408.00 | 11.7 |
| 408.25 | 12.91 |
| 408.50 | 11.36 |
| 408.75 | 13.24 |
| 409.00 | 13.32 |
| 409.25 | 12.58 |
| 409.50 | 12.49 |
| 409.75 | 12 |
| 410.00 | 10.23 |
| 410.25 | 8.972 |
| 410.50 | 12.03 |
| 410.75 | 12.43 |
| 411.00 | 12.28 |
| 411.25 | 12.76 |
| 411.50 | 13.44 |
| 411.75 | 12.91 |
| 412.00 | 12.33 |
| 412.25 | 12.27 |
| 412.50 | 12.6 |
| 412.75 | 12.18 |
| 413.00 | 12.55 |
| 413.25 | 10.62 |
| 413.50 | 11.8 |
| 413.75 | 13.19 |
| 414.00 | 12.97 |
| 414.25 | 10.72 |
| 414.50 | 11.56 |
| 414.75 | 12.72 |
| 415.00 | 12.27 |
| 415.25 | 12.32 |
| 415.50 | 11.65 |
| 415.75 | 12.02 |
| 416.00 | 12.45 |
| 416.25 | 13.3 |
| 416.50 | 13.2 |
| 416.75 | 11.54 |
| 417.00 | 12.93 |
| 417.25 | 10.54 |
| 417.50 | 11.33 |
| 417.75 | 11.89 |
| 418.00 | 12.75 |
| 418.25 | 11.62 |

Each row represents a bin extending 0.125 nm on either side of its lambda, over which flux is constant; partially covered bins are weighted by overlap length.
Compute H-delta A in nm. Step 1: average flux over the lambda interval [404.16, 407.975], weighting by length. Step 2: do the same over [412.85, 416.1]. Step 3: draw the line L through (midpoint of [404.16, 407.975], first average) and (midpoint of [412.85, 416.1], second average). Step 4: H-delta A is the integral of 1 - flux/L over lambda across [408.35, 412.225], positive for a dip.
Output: -0.20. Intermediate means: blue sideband 11.1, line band 12.2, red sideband 12.1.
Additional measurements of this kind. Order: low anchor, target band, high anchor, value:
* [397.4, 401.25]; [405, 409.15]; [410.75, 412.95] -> 0.119 nm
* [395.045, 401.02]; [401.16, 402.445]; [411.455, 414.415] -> -0.271 nm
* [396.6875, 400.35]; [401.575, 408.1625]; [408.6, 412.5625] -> -0.311 nm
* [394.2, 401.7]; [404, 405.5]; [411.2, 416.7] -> -0.115 nm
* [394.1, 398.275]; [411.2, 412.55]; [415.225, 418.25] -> -0.217 nm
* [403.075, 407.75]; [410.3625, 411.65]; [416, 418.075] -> -0.098 nm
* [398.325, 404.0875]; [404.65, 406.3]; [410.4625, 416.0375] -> 0.035 nm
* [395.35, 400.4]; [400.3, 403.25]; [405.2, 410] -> -0.496 nm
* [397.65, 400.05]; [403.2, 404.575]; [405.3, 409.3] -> 0.004 nm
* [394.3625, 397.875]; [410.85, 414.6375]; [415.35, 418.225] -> -0.407 nm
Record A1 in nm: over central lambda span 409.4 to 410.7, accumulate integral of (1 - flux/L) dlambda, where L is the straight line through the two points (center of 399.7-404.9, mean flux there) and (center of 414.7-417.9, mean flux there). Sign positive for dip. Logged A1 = 0.07 nm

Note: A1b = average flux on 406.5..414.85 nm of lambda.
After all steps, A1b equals 12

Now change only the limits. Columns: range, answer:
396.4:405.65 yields 10.4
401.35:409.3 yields 11.5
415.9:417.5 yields 12.2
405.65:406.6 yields 10.8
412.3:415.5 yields 12.1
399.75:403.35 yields 11.5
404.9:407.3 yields 11.2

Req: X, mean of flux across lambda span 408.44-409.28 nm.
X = 12.7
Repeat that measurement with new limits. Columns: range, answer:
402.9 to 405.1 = 11.2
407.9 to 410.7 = 11.9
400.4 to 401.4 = 11.4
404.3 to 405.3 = 11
